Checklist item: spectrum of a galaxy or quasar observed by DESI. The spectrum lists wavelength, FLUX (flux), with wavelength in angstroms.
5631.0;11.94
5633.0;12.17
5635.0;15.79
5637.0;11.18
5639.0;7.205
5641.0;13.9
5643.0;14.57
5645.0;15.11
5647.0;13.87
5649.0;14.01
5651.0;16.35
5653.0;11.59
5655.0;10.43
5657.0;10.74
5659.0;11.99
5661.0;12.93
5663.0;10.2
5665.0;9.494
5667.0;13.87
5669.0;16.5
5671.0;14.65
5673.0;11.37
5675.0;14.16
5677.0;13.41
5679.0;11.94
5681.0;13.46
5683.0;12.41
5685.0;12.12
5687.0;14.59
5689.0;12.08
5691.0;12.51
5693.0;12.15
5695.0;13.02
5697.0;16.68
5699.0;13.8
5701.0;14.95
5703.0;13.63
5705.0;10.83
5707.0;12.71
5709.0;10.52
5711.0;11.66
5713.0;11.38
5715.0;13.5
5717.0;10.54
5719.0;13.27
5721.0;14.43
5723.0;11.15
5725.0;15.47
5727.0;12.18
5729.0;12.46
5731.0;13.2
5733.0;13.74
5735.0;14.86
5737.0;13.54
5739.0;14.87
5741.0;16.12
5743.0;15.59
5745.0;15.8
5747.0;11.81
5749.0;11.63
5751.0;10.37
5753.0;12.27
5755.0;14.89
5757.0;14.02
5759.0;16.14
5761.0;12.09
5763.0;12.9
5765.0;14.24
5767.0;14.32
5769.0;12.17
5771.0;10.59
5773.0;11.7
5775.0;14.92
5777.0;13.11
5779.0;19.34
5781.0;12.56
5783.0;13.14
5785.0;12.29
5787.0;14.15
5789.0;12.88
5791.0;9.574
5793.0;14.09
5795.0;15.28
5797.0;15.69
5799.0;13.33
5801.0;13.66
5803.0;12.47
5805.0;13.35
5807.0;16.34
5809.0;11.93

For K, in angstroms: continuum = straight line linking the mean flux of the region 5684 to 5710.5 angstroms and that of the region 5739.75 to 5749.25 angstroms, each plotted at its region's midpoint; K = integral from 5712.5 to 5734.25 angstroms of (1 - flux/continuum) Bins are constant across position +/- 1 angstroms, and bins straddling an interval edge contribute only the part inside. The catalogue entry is 1.4 angstroms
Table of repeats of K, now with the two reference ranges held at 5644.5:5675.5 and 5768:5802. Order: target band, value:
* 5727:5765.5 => -1.1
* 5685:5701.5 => -0.7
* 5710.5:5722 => 0.6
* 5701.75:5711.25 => 0.8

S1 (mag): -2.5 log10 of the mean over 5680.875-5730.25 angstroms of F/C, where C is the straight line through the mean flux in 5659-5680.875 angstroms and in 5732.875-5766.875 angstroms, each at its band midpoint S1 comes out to 0.04 mag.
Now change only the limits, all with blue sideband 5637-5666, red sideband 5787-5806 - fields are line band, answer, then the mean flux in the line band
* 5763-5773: 0.04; 12.7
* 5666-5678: -0.13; 14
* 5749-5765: -0.01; 13.2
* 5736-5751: -0.08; 13.9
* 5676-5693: -0.02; 12.8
